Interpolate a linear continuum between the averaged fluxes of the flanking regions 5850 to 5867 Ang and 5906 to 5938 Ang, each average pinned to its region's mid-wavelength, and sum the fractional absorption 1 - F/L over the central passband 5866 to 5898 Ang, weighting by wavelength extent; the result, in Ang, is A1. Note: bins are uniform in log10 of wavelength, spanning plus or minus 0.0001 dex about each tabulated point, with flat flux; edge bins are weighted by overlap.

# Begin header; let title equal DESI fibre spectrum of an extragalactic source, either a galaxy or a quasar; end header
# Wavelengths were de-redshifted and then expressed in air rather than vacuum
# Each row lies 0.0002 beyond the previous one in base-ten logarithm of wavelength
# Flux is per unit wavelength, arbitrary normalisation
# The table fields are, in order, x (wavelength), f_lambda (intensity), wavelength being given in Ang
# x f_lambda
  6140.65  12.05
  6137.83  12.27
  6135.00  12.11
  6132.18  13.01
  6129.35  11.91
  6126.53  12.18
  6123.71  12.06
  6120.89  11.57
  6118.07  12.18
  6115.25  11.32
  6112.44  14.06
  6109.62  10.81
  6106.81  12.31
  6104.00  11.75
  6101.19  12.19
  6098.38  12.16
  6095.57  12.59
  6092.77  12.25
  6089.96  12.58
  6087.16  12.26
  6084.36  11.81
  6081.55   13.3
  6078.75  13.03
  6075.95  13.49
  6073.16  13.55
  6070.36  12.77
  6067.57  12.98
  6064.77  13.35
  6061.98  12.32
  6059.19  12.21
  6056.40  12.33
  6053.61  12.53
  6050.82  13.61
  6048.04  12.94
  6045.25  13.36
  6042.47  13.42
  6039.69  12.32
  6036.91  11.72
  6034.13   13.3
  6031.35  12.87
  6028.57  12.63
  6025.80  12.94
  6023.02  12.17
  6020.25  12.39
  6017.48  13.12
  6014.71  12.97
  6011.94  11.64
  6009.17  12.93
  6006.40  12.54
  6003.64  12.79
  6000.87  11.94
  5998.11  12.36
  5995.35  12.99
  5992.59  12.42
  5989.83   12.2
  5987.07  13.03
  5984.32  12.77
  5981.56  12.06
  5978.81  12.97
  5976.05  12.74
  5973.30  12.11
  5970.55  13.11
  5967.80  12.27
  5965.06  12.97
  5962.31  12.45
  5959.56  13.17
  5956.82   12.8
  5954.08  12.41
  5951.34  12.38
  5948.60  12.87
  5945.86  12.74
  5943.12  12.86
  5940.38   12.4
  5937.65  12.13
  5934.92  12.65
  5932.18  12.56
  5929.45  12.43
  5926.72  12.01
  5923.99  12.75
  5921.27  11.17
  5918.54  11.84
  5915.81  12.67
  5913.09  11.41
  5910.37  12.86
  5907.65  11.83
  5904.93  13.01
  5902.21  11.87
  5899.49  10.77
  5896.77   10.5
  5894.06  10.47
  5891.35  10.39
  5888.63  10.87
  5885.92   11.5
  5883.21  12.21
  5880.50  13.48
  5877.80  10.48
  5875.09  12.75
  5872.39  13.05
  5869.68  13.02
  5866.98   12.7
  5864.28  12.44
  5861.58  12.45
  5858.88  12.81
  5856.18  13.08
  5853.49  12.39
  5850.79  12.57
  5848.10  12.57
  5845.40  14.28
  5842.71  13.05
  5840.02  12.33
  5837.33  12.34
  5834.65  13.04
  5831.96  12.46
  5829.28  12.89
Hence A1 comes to 1.8 Ang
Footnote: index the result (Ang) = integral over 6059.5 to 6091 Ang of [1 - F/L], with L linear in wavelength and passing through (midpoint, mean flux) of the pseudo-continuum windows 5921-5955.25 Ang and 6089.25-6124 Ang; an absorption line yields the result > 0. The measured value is -1.7 Ang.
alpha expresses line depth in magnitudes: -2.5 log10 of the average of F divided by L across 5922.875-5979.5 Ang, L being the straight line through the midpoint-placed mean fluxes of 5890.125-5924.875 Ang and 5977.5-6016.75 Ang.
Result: -0.05 mag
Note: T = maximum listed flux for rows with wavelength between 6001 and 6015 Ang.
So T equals 12.97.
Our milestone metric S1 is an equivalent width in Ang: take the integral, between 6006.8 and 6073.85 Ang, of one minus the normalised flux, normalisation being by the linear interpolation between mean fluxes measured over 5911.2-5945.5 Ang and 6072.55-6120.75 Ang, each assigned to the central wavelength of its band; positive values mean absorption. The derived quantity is -2.1 Ang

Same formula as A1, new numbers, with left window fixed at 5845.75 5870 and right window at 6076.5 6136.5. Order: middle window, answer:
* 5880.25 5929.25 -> 3.5 Ang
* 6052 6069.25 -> -0.4 Ang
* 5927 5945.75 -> 0.1 Ang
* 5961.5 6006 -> -0.3 Ang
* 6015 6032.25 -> -0.4 Ang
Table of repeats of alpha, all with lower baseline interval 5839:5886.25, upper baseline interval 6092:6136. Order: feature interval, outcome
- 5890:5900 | 0.19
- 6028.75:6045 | -0.04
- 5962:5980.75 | -0.02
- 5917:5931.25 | 0.04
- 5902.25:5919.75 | 0.03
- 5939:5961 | -0.02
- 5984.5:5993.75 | -0.02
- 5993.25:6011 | -0.02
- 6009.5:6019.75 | -0.02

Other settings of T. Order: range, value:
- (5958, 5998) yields 13.17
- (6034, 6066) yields 13.61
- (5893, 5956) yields 13.01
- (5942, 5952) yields 12.87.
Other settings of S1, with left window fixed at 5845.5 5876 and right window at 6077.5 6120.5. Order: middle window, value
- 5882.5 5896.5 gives 1.9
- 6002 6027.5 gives -0.3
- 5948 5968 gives -0.2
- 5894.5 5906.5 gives 1.2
